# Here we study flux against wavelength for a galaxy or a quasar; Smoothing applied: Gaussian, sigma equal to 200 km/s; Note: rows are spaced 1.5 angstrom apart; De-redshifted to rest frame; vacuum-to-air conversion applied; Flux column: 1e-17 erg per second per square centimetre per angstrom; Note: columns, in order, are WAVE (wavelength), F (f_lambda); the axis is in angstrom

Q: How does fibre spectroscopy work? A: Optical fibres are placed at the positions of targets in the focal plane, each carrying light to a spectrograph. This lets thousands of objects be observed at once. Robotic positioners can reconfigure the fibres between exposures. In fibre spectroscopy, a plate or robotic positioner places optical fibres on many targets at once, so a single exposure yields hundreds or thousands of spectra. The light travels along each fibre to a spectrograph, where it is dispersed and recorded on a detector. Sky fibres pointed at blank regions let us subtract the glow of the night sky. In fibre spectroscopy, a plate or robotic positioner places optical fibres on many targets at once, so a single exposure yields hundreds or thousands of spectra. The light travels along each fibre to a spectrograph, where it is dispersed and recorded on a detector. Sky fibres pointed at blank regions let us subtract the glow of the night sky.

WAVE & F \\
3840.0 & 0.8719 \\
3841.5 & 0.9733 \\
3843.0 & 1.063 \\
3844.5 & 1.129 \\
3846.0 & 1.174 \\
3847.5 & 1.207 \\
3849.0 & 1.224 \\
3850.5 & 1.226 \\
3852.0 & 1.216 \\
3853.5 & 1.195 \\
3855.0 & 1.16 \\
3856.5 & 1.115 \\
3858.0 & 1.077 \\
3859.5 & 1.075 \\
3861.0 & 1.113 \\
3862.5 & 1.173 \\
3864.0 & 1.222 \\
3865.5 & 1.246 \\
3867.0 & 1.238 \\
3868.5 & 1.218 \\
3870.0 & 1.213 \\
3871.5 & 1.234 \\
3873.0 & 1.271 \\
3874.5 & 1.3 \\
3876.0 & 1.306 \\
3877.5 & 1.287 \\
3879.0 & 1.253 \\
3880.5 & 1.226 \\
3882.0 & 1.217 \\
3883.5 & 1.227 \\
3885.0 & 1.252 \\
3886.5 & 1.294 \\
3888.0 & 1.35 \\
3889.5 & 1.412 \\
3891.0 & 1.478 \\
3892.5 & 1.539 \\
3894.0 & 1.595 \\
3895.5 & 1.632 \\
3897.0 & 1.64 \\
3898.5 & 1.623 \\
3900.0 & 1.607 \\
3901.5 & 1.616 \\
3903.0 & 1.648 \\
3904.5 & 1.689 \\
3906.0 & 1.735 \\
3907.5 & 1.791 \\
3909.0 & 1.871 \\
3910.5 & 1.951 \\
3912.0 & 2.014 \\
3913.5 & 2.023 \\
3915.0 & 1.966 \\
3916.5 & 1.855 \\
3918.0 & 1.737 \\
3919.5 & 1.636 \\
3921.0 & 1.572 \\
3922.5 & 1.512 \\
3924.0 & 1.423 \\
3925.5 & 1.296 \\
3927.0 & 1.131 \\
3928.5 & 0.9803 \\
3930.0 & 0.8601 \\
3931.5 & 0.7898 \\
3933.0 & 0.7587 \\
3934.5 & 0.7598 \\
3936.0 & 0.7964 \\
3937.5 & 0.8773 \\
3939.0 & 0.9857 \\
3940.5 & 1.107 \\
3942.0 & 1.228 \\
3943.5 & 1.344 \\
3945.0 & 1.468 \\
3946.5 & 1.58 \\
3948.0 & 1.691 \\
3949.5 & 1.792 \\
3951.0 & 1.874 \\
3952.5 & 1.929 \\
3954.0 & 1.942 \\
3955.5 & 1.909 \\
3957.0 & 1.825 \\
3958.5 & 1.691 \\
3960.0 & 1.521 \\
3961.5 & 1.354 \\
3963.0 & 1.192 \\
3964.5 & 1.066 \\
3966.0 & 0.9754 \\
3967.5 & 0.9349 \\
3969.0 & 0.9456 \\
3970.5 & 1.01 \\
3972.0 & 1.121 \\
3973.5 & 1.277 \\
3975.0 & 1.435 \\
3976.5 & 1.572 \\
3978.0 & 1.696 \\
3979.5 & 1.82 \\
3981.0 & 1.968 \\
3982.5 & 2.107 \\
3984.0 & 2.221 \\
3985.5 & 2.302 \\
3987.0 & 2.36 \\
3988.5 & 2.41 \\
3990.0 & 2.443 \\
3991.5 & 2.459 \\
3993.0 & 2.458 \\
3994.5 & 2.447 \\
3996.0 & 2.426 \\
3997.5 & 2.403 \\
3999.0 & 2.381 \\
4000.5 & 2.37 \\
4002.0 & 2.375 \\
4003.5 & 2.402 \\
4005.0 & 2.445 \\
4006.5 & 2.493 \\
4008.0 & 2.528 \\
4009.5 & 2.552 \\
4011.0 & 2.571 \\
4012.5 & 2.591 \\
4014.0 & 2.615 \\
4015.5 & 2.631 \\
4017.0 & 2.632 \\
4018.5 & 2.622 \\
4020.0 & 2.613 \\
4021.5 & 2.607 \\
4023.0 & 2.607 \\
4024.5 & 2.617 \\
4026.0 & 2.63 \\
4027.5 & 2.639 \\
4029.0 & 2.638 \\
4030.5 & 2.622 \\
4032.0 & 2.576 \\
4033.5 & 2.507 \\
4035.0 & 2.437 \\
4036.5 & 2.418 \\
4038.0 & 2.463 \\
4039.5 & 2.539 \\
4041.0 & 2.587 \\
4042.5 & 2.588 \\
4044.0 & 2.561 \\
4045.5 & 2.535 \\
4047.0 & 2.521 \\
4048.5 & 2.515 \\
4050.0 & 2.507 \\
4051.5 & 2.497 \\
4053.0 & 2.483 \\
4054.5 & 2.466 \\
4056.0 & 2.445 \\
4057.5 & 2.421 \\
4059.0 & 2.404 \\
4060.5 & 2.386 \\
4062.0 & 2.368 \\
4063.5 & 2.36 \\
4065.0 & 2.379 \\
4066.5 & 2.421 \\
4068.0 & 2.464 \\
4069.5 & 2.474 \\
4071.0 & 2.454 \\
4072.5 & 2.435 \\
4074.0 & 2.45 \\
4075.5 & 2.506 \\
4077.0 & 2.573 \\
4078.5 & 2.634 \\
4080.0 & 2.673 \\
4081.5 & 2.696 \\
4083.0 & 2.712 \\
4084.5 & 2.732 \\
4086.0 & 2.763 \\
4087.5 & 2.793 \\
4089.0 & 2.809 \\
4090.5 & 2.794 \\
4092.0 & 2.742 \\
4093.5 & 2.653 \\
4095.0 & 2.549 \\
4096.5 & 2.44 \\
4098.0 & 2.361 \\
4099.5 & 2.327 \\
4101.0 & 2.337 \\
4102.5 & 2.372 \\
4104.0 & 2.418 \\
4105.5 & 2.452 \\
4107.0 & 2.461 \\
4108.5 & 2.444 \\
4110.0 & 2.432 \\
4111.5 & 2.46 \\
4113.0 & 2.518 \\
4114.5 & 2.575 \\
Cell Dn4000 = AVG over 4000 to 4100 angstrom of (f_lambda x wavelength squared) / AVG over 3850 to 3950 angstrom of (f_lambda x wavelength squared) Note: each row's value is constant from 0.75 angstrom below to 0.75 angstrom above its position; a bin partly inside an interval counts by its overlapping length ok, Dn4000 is 2.0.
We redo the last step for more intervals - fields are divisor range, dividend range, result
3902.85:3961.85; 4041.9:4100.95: 1.81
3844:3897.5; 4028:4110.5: 2.19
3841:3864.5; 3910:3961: 1.33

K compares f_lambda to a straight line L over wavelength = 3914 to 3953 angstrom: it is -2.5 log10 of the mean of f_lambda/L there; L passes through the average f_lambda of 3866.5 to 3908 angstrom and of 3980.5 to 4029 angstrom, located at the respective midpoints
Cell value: 0.33 mag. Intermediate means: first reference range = 1.42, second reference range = 2.47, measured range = 1.34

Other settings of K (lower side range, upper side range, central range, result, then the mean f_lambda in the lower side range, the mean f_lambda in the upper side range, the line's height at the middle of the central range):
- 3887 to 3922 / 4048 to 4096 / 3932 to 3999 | 0.23 mag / 1.69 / 2.55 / 2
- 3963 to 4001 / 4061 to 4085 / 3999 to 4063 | -0.15 mag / 1.85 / 2.52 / 2.21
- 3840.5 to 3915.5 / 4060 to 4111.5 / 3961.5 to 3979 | 0.48 mag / 1.38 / 2.53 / 1.89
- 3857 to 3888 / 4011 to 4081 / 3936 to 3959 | 0.18 mag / 1.22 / 2.53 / 1.79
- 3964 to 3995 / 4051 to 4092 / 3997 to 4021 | -0.24 mag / 1.76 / 2.54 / 2.01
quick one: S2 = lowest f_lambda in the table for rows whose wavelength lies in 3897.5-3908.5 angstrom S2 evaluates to 1.607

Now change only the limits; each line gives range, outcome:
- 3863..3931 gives 0.8601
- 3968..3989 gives 0.9456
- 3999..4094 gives 2.36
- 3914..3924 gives 1.423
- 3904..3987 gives 0.7587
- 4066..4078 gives 2.421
